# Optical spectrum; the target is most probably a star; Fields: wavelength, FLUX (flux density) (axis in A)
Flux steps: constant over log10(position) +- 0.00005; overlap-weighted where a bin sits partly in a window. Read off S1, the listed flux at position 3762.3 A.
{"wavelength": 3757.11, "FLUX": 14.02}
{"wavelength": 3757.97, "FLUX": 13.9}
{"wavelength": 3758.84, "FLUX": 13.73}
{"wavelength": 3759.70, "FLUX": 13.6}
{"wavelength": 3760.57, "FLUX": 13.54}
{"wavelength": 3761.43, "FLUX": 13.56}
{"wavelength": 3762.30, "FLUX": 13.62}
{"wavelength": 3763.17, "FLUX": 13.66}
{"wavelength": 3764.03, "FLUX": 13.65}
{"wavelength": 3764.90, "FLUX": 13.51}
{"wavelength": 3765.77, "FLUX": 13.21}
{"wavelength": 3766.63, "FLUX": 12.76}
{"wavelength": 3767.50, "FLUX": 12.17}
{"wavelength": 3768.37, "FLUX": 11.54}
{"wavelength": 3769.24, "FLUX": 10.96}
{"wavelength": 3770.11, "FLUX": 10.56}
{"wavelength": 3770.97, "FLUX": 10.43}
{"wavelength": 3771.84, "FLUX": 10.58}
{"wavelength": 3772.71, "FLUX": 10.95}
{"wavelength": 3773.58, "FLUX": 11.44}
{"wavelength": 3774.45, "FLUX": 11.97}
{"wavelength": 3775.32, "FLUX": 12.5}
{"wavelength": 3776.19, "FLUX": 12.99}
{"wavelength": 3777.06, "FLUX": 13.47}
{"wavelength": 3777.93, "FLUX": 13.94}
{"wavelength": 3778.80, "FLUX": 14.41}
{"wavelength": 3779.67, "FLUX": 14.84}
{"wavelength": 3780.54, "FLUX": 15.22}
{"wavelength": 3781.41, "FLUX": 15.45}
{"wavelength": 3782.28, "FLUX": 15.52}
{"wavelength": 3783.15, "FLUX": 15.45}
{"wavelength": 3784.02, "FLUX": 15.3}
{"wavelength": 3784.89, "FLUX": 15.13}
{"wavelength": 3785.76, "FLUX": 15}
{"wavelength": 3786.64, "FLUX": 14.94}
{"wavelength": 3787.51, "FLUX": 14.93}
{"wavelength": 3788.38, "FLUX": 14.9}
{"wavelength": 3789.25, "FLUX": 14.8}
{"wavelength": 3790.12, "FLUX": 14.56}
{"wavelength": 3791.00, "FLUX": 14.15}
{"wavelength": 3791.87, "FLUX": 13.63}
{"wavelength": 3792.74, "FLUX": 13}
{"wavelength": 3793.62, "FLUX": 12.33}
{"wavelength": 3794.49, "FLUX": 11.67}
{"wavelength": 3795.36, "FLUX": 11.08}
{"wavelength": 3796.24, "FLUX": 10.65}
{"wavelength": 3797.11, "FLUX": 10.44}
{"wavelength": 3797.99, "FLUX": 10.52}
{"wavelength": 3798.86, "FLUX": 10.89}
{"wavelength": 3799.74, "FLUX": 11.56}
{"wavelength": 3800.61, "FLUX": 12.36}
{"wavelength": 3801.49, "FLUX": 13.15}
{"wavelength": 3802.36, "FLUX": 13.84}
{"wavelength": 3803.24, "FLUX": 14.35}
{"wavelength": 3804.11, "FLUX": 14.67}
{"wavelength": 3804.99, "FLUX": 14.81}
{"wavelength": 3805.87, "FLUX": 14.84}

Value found 13.62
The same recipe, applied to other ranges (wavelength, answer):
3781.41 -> 15.45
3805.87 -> 14.84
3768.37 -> 11.54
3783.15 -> 15.45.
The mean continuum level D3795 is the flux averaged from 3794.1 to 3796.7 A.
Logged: 11.1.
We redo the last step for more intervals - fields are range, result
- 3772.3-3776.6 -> 12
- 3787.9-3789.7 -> 14.9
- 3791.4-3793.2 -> 13.3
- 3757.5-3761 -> 13.7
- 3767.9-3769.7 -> 11.2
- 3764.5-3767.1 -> 13.2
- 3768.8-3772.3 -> 10.6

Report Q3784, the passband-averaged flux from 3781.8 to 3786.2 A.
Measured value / 15.3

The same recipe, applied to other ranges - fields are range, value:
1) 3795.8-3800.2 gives 10.8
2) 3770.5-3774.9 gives 11.1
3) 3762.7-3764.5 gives 13.7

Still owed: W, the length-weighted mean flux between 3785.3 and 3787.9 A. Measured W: 14.9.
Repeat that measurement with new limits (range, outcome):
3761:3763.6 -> 13.6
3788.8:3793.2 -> 14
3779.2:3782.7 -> 15.3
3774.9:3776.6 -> 12.7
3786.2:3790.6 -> 14.8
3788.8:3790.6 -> 14.7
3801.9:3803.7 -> 14.1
